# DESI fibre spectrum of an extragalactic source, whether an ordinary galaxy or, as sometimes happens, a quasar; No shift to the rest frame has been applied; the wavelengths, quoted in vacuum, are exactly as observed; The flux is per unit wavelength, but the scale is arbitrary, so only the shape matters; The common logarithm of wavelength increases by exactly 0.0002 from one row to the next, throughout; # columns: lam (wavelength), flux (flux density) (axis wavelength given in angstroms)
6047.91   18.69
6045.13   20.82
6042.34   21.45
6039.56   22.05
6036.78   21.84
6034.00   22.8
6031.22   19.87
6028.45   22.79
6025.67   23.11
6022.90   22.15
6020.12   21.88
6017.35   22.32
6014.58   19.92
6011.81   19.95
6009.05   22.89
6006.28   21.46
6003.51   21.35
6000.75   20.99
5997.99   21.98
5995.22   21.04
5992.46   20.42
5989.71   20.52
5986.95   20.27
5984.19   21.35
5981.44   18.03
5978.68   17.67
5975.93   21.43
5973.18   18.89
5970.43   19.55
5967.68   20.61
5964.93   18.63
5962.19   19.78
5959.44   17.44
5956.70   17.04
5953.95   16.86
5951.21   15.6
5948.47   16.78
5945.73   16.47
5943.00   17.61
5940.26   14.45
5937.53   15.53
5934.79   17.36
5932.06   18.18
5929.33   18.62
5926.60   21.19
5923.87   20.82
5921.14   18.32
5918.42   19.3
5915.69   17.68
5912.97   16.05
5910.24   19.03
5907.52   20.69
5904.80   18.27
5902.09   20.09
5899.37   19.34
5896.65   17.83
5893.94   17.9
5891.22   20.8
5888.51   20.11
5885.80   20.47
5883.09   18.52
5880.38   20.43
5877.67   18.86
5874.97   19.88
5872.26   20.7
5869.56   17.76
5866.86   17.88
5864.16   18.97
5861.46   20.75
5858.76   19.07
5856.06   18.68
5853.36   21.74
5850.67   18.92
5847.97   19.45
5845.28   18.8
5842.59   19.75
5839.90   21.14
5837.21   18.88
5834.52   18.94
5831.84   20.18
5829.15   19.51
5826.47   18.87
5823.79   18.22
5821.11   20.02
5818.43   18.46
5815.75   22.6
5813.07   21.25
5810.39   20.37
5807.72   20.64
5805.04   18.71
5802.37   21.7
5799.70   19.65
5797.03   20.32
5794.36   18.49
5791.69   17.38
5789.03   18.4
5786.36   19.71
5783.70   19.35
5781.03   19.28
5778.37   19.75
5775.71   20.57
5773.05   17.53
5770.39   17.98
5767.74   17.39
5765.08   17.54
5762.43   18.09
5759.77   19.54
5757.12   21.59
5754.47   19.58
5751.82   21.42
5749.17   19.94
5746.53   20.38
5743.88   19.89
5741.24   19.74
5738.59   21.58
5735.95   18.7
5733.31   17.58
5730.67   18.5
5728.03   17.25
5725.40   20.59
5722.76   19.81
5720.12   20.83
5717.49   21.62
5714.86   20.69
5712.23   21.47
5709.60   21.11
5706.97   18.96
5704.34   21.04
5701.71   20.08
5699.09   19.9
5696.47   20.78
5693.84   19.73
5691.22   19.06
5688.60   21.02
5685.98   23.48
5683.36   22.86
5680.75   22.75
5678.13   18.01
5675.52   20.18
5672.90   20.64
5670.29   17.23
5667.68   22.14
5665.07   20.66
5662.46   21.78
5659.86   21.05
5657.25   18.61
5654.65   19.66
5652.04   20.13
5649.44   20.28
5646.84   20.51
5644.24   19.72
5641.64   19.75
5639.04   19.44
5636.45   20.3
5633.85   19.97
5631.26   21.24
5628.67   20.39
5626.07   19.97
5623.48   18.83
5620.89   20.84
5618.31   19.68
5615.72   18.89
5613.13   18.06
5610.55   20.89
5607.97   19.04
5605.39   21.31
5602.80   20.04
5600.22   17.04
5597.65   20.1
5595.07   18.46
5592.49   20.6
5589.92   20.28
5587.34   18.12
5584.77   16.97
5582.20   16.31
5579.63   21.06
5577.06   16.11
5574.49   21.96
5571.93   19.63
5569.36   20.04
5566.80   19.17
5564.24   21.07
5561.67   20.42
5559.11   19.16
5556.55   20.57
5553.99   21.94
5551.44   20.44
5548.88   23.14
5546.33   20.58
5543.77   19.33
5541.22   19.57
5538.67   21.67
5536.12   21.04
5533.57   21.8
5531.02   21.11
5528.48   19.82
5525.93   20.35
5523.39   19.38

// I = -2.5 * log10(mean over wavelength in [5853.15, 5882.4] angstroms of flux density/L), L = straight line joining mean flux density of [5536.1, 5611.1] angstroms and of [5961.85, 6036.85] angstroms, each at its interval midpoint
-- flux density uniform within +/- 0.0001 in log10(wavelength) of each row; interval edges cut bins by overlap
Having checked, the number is 0.061 mag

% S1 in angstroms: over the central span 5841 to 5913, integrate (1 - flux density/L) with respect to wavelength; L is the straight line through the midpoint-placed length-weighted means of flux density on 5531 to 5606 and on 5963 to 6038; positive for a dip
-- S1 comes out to 4.4 angstroms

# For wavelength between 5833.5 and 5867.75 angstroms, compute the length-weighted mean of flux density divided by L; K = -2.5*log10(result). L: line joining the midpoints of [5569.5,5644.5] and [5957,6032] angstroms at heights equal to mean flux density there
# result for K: 0.037 mag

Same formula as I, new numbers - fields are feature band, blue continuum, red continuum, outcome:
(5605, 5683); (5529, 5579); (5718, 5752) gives 0.000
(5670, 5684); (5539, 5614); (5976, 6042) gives -0.017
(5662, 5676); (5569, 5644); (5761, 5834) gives -0.050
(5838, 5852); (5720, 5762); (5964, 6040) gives 0.035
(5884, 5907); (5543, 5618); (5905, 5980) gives -0.057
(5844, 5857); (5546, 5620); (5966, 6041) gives 0.053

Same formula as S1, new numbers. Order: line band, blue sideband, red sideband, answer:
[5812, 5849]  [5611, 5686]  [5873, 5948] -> -1.1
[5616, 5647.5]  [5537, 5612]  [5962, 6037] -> -0.1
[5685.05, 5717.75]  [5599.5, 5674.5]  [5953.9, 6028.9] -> -1.0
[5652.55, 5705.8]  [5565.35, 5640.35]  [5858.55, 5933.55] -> -3.1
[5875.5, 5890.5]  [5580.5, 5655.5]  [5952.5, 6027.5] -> 0.3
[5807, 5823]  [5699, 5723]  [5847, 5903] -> -0.5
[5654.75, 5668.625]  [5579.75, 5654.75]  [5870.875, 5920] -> -0.9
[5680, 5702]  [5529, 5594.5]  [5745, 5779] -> -1.7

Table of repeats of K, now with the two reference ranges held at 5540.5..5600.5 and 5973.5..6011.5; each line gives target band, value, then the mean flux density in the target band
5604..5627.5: 0.005 mag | 19.7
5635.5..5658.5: 0.003 mag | 19.8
